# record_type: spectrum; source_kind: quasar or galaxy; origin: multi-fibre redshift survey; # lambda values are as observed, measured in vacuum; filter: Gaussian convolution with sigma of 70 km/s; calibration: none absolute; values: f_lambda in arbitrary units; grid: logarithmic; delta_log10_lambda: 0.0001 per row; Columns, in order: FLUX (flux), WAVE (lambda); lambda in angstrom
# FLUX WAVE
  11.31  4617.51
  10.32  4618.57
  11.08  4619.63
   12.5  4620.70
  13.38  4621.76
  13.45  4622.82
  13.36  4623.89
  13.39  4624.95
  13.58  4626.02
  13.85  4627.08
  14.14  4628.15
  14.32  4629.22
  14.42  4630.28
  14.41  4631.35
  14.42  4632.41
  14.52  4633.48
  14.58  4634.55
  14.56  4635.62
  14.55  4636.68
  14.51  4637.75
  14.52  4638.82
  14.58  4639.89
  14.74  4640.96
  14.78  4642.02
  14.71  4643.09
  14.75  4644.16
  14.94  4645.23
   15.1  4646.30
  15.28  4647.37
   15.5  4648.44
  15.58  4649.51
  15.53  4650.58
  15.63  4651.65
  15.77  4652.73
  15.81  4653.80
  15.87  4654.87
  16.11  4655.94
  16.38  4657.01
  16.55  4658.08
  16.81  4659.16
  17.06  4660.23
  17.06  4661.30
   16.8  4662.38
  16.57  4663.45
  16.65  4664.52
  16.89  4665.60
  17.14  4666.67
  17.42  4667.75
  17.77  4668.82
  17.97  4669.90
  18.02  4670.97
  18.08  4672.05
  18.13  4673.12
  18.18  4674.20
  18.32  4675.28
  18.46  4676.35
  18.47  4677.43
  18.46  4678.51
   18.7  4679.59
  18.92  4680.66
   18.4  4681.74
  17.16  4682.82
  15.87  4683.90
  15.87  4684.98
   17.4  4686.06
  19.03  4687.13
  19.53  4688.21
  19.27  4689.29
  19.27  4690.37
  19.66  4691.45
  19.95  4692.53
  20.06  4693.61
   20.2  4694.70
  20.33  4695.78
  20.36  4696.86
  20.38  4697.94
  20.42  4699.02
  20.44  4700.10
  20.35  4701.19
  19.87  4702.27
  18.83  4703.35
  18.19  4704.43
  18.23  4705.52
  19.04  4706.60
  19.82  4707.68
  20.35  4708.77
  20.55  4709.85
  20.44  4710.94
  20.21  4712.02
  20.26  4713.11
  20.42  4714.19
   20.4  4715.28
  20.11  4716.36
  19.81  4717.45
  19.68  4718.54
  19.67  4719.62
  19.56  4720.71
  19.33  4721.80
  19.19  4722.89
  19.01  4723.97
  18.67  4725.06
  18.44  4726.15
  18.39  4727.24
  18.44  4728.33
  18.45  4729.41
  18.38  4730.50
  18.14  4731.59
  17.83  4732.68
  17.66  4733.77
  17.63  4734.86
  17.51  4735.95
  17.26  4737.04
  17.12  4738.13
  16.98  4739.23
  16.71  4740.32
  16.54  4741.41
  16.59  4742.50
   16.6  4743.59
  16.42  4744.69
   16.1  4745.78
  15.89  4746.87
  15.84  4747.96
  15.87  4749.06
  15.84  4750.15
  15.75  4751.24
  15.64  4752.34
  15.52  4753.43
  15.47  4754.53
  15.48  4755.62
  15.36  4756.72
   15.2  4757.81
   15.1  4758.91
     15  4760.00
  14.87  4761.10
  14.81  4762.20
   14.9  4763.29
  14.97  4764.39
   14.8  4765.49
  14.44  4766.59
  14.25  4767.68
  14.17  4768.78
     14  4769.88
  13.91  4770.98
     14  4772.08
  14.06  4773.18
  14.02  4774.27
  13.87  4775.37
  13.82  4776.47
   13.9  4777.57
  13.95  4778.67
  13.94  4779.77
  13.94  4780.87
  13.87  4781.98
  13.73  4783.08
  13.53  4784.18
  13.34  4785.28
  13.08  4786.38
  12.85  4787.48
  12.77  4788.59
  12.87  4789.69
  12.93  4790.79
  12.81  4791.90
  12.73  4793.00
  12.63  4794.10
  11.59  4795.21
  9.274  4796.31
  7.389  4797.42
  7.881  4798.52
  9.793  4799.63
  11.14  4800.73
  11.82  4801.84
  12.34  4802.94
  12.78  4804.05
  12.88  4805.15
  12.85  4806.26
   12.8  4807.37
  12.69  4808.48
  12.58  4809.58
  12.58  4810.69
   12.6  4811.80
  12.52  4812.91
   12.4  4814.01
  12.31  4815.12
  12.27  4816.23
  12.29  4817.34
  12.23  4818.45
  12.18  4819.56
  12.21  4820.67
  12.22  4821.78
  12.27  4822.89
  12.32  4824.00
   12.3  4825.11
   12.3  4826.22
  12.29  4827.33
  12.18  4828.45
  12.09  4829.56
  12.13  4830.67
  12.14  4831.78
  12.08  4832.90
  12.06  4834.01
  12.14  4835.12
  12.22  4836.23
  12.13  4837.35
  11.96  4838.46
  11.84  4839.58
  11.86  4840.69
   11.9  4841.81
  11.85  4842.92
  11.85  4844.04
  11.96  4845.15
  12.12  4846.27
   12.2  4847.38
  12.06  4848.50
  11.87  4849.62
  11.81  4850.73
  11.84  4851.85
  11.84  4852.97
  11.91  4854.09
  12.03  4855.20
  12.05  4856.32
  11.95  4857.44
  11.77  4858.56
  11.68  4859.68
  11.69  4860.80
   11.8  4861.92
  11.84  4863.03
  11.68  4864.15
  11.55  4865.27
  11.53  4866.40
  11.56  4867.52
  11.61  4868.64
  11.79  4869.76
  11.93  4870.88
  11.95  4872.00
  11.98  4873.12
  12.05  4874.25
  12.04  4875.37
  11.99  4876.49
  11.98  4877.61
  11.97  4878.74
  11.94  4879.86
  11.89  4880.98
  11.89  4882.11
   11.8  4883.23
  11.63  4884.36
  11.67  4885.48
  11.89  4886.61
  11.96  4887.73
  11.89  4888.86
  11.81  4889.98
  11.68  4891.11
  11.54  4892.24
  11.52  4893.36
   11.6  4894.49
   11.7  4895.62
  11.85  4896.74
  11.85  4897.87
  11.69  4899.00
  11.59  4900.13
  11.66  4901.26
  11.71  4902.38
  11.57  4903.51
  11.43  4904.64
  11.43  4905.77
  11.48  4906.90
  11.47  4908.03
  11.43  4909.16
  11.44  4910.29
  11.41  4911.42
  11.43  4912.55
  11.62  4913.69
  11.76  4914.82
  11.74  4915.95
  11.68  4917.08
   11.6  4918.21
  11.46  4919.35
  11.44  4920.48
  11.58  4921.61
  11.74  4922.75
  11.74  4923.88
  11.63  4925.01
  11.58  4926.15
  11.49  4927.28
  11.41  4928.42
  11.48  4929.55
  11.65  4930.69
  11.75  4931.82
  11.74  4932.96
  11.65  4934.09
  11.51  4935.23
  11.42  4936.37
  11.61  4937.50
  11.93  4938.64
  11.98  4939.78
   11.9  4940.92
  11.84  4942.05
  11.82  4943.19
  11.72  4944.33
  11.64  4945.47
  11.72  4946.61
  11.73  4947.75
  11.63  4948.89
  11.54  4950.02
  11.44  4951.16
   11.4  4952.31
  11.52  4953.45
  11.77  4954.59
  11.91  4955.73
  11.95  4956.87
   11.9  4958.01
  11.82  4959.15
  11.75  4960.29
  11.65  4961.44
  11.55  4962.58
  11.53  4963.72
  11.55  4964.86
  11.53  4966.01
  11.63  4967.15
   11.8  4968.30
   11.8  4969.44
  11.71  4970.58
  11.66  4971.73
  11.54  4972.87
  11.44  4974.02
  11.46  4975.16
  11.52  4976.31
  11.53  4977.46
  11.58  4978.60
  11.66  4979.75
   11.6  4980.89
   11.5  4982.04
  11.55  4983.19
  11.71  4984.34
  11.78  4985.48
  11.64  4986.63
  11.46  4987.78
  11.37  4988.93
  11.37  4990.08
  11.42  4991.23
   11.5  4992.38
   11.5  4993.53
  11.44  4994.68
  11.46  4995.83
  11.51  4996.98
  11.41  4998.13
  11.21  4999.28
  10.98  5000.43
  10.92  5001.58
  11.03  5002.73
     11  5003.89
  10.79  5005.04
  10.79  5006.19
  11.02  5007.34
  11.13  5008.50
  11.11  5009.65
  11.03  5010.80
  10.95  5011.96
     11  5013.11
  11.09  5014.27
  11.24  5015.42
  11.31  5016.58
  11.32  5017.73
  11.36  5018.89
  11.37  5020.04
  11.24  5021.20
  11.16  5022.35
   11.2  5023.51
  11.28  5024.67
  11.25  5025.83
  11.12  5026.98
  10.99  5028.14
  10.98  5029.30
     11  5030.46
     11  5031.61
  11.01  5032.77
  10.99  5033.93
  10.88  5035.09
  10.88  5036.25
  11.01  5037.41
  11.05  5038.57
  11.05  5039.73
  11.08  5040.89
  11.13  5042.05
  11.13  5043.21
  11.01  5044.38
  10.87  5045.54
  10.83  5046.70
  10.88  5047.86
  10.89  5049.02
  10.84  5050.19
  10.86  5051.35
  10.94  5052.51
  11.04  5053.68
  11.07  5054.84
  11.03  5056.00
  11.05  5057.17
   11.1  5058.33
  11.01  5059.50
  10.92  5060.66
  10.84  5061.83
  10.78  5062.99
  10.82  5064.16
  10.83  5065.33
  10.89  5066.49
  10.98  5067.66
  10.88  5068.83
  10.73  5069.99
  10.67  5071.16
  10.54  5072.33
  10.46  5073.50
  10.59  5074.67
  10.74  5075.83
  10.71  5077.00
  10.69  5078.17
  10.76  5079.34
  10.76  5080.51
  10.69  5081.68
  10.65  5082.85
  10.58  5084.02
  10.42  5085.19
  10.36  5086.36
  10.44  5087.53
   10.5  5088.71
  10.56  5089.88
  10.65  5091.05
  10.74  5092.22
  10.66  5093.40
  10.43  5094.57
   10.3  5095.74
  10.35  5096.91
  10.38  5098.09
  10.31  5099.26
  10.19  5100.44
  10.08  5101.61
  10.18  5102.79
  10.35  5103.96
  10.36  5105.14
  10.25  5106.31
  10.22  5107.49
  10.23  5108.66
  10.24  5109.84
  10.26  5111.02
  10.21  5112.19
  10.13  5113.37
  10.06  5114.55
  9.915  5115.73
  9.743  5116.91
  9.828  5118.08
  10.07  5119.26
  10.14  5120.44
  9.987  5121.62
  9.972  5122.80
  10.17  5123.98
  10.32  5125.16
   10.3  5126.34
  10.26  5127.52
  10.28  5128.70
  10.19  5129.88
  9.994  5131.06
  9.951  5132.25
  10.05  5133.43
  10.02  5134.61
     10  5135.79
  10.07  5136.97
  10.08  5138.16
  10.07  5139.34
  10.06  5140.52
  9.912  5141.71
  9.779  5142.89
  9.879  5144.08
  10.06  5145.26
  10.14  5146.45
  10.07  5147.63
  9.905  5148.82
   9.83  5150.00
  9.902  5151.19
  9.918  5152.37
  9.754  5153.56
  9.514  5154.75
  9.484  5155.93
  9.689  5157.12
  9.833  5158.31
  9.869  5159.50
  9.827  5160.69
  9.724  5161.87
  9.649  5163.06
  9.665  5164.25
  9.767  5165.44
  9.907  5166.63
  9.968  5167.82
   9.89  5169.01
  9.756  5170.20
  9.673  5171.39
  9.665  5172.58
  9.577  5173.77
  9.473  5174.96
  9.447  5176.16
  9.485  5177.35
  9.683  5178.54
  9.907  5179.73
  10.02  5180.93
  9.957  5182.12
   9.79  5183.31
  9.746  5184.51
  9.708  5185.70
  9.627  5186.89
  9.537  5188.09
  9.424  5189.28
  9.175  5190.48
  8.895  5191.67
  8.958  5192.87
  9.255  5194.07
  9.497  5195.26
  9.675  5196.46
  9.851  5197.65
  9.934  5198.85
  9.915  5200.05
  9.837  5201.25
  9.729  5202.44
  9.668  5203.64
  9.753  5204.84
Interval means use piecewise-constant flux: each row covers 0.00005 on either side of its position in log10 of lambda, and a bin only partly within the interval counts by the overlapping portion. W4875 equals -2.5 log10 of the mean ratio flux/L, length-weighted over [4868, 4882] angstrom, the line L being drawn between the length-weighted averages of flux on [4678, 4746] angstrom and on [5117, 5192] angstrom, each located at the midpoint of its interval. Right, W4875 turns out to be 0.28 mag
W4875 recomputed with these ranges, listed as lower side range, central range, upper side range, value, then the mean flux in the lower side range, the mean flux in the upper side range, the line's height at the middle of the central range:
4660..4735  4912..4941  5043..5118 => 0.19 mag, 18.8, 10.6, 13.9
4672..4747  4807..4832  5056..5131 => 0.30 mag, 18.7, 10.5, 16.3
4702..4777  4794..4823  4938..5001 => 0.29 mag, 17.1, 11.6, 15.4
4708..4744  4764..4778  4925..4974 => 0.22 mag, 18.7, 11.7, 17.3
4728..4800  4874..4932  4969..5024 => 0.09 mag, 14.7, 11.3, 12.7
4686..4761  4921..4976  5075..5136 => 0.16 mag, 18.3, 10.3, 13.6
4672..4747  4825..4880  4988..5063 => 0.27 mag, 18.7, 11.1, 15.3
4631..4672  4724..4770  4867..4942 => -0.14 mag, 15.8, 11.7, 14.3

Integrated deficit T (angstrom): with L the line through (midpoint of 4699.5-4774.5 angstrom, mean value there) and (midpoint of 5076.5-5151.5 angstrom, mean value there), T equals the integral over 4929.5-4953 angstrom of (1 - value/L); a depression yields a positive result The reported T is 3.1 angstrom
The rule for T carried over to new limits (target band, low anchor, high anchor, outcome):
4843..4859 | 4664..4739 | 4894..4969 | 2.49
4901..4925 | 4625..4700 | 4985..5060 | 2.41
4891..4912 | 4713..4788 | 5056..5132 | 3.22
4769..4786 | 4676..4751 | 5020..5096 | 3.26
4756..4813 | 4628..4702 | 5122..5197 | 7.96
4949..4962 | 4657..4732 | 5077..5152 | 1.70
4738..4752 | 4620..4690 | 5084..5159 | -1.28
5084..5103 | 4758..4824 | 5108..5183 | -0.10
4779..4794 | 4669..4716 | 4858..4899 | 2.11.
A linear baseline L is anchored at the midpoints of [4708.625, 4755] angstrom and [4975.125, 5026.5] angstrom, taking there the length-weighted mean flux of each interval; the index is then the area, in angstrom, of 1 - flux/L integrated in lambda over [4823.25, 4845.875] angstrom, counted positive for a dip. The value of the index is 4.9 angstrom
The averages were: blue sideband 18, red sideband 11.3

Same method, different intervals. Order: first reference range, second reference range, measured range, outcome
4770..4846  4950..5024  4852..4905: 1.05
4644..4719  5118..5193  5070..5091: 1.04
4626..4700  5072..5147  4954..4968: 0.84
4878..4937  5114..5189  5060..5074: -0.39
